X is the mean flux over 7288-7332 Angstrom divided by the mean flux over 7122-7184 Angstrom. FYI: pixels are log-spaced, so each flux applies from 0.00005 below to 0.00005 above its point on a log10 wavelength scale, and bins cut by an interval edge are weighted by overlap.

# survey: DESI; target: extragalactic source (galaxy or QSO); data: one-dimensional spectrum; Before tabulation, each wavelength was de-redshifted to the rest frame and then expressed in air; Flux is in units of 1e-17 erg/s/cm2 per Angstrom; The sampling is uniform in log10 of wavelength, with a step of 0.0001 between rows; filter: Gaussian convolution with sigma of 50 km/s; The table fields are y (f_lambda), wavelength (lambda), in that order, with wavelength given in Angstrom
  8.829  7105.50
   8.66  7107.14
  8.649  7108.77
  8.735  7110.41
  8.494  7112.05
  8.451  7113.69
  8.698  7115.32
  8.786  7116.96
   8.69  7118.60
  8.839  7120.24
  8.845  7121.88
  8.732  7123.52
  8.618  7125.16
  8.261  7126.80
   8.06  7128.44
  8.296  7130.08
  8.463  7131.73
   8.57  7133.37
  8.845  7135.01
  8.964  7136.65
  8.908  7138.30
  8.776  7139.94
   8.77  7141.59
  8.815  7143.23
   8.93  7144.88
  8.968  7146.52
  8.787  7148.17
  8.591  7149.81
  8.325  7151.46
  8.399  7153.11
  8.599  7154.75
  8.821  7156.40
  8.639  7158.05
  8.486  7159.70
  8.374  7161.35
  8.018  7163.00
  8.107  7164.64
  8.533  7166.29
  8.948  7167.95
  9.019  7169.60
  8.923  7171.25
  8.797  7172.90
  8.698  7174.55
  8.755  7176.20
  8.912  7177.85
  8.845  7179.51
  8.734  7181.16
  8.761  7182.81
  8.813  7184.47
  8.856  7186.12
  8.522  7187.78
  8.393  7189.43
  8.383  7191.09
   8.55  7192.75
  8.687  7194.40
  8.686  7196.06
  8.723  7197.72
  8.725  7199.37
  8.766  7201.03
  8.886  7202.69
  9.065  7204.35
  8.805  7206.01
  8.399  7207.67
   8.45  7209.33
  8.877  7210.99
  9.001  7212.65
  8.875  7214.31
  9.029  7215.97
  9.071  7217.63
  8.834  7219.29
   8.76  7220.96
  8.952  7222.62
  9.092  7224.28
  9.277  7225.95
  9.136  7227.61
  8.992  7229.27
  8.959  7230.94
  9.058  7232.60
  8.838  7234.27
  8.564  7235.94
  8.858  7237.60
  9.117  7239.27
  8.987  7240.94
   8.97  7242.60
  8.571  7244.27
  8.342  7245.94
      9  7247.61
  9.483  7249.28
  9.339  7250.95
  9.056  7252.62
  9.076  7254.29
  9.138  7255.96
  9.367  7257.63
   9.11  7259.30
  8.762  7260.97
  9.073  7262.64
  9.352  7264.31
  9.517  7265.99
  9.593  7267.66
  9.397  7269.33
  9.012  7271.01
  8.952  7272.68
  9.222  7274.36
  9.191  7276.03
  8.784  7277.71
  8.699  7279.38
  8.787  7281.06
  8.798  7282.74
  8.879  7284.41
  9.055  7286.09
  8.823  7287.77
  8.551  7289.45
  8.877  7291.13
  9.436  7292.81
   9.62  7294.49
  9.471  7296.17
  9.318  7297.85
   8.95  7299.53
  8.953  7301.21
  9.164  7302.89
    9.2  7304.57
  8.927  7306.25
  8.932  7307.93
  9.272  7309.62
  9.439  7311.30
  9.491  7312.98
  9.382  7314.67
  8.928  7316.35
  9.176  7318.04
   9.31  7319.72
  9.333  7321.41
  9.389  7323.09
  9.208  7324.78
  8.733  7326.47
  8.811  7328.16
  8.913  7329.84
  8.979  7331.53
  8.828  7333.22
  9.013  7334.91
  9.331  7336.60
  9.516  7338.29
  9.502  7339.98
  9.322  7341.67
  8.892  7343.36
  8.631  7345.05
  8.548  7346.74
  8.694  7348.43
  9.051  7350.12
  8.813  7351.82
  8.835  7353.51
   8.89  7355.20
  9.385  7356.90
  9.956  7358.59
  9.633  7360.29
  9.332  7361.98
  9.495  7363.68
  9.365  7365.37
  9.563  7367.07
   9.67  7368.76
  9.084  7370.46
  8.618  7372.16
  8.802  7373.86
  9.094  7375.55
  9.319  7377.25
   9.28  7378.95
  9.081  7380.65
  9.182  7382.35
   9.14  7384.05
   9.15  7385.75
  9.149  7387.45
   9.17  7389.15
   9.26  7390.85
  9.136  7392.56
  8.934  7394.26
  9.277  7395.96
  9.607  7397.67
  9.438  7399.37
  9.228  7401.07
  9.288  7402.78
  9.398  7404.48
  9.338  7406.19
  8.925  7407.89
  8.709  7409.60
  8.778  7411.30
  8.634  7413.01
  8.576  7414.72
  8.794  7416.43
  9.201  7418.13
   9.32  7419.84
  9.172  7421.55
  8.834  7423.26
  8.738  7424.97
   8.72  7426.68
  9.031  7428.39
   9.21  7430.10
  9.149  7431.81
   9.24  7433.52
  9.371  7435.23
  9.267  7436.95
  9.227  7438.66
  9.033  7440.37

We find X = 1.1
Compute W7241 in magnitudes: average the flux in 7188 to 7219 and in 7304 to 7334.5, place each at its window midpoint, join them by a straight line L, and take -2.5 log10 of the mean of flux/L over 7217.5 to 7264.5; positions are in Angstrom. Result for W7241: -0.02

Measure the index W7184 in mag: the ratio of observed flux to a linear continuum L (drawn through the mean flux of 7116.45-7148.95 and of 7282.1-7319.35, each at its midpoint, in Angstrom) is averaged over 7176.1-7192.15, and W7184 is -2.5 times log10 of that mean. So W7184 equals 0.017 mag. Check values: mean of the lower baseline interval 8.69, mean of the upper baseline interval 9.13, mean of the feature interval 8.69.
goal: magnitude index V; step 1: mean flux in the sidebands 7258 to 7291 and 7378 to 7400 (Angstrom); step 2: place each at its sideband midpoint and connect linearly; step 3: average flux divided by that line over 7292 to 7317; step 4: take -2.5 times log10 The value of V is -0.02 mag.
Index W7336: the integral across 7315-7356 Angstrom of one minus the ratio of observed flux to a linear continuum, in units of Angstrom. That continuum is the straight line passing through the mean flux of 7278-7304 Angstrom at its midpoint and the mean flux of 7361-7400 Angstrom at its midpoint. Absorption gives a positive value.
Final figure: 0.4 Angstrom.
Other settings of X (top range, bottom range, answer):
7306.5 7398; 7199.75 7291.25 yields 1.02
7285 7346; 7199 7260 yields 1.02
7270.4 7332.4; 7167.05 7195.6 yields 1.04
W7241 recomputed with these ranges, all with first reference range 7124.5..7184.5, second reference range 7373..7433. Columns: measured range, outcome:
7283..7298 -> -0.02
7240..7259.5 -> -0.03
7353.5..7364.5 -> -0.05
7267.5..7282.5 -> -0.02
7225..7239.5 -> -0.02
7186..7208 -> 0.01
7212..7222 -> -0.02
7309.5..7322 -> -0.04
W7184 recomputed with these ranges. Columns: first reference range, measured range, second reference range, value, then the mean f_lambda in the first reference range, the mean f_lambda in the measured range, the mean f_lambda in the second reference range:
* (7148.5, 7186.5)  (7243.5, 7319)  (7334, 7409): -0.018 mag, 8.65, 9.1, 9.19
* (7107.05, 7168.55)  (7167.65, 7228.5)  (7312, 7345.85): -0.004 mag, 8.62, 8.81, 9.14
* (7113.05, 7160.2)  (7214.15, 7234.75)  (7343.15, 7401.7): -0.018 mag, 8.66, 9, 9.17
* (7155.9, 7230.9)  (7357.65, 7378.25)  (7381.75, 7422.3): -0.032 mag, 8.76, 9.33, 9.12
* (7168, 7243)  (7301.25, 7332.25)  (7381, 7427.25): -0.020 mag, 8.83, 9.14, 9.08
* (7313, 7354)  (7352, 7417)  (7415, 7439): -0.012 mag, 9.06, 9.17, 9.08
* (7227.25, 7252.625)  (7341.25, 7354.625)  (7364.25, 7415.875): 0.030 mag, 8.95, 8.84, 9.14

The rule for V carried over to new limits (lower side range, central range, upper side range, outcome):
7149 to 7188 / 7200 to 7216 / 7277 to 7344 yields 0.00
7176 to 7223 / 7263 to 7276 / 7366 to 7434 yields -0.05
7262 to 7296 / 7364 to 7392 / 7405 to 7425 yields -0.03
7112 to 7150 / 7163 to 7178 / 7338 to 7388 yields 0.01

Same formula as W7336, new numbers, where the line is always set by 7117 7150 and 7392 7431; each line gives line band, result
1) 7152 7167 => 0.49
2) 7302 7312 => -0.26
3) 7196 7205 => -0.04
